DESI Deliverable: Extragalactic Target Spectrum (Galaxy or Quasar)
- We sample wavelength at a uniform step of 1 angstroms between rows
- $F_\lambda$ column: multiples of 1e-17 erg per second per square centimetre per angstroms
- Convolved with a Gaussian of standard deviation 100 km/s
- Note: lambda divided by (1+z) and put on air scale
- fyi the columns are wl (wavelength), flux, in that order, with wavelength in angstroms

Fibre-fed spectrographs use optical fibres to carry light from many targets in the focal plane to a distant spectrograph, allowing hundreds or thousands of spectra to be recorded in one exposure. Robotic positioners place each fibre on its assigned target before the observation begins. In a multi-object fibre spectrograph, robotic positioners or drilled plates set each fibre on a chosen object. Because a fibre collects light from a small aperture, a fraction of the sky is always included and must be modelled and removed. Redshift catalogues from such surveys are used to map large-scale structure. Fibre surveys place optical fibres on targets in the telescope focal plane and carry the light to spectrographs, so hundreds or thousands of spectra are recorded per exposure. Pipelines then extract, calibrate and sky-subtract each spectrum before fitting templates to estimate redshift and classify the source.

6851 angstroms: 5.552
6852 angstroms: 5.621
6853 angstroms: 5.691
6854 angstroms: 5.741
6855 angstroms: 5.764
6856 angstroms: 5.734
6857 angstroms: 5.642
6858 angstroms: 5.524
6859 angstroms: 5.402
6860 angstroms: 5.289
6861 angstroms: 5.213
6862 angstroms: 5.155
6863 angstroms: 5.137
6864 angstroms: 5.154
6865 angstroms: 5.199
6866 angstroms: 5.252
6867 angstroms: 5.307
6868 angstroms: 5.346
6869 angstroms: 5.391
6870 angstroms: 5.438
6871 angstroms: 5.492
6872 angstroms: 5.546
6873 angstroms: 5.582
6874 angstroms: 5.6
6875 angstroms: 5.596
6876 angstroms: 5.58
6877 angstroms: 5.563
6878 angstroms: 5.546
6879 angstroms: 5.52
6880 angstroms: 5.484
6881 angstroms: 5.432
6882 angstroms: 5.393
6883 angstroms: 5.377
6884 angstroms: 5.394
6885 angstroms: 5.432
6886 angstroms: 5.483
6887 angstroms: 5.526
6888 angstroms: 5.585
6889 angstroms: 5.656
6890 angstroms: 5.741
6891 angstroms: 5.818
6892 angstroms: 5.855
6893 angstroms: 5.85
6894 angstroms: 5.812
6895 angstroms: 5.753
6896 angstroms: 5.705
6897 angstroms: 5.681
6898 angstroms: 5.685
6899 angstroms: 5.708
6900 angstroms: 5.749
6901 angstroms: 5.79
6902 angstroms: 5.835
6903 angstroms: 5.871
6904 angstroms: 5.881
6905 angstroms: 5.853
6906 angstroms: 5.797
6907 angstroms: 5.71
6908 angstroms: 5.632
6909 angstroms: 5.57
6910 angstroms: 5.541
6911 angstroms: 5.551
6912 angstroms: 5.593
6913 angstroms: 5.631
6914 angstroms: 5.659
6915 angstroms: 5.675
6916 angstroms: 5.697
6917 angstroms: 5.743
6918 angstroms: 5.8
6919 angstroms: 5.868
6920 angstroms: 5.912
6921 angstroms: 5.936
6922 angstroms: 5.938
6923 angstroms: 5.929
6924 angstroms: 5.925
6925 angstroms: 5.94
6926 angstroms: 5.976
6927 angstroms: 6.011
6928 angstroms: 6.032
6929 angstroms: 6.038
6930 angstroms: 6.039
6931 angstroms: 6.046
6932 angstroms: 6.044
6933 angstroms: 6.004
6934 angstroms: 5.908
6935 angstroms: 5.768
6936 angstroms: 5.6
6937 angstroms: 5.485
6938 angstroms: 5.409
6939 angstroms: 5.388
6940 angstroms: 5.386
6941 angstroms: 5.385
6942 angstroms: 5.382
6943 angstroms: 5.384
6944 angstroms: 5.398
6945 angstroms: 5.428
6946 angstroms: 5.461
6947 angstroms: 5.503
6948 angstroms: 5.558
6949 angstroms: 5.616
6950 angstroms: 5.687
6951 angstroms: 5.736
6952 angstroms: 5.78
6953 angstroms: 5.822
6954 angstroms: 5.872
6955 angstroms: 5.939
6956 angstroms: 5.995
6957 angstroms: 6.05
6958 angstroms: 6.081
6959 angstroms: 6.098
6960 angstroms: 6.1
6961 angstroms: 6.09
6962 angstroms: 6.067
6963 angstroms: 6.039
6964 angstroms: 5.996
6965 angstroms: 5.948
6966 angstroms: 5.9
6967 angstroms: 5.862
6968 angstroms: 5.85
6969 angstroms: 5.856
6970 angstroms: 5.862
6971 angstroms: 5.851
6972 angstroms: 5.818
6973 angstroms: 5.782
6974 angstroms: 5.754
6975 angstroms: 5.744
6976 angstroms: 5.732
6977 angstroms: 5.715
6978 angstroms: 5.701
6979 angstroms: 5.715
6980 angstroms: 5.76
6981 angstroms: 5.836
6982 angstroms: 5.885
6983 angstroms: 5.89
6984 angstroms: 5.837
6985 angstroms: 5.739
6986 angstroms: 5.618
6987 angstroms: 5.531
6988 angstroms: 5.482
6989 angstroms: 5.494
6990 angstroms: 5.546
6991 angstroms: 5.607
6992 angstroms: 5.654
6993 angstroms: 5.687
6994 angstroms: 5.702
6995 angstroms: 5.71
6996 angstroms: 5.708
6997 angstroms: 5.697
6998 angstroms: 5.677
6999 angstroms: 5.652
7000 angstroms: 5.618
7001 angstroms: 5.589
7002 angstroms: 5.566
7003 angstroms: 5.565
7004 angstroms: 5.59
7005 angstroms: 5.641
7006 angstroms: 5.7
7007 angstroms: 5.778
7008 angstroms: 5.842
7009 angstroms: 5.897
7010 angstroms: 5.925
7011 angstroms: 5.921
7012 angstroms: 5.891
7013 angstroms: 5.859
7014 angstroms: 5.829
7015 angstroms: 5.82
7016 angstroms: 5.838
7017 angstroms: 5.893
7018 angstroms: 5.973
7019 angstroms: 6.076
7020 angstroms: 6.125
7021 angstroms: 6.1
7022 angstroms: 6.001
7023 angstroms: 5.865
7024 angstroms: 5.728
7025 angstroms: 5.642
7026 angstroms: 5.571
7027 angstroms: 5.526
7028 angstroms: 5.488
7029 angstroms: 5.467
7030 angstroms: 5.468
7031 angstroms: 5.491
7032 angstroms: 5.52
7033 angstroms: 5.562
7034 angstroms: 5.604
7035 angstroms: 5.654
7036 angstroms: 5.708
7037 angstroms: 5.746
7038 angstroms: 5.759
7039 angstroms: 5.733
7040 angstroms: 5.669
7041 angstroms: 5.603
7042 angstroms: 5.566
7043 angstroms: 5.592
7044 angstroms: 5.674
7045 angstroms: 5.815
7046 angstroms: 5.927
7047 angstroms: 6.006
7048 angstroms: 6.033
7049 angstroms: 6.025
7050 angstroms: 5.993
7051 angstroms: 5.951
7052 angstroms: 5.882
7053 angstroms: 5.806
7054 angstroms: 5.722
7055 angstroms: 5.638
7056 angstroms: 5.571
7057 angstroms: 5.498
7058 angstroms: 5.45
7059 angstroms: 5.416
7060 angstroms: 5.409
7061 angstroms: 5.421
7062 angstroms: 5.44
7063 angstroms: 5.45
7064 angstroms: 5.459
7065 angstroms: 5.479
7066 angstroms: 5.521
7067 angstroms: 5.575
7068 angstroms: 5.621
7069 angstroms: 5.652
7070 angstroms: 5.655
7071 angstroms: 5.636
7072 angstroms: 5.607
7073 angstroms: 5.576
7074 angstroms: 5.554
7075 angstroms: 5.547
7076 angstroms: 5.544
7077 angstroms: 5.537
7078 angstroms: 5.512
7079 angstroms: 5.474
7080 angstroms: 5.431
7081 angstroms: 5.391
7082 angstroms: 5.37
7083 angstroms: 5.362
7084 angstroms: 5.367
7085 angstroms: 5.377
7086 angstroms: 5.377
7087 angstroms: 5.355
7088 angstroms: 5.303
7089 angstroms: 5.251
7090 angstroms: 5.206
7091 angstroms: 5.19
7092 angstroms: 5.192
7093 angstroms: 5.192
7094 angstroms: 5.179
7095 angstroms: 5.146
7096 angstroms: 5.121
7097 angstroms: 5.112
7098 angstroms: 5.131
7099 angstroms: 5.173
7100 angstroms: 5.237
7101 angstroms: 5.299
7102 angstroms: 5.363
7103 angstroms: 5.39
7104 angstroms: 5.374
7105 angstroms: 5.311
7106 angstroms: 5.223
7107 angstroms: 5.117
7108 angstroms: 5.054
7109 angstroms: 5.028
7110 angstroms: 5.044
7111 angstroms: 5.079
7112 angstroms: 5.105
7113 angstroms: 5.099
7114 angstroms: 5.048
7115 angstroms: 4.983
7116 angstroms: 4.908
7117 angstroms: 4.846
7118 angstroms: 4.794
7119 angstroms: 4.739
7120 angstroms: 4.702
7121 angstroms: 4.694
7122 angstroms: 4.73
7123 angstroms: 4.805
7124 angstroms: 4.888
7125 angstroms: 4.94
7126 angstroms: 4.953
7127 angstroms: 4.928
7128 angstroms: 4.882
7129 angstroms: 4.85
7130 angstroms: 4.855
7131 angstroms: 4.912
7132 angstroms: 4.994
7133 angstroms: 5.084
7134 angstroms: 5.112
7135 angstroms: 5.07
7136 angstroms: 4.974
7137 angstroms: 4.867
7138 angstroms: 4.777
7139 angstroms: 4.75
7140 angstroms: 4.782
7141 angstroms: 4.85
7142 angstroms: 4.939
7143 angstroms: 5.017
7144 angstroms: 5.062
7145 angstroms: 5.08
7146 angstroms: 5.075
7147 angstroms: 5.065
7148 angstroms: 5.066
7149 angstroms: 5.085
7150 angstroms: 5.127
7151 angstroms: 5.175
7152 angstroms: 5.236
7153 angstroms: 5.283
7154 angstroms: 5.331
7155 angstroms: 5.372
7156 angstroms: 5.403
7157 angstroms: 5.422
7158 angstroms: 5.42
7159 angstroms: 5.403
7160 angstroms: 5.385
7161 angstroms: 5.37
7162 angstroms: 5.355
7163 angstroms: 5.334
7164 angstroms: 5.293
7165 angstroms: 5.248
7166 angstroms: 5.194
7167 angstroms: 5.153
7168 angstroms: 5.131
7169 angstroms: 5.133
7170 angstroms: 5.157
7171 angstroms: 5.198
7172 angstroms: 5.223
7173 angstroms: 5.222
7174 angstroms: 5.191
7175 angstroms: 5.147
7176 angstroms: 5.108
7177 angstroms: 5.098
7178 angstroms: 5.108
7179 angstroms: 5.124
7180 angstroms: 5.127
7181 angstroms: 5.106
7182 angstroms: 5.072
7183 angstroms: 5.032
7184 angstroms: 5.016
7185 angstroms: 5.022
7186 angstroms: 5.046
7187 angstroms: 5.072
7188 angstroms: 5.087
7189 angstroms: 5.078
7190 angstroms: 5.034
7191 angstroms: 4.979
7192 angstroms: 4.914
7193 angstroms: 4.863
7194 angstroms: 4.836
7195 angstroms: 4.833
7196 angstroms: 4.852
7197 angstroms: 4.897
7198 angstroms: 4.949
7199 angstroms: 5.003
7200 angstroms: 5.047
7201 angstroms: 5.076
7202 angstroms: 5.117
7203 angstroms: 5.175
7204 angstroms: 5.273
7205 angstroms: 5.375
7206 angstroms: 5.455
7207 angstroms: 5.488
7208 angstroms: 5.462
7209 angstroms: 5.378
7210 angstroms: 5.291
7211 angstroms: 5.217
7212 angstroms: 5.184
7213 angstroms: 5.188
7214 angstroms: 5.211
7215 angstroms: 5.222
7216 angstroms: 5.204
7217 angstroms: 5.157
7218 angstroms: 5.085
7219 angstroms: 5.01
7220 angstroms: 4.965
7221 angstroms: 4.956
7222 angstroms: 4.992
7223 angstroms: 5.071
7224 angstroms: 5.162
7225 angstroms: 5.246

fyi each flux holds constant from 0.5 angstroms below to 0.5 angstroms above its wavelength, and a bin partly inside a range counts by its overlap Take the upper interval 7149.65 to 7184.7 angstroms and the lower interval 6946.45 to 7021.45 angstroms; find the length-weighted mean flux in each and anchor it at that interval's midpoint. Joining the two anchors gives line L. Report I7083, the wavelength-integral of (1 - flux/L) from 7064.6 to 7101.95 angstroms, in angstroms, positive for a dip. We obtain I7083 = 0.7 angstroms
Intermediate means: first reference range 5.8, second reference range 5.22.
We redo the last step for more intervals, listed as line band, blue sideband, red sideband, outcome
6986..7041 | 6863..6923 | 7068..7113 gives -2.7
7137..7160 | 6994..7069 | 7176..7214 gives 0.7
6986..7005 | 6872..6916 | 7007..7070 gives 0.3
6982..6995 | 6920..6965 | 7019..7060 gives 0.2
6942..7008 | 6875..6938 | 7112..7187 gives -2.4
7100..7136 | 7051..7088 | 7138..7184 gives 2.2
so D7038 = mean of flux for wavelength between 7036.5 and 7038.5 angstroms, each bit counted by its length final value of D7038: 5.75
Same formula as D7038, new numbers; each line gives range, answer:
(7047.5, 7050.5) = 6.02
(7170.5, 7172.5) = 5.21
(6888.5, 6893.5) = 5.78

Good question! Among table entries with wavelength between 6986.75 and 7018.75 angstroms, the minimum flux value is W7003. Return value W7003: 5.482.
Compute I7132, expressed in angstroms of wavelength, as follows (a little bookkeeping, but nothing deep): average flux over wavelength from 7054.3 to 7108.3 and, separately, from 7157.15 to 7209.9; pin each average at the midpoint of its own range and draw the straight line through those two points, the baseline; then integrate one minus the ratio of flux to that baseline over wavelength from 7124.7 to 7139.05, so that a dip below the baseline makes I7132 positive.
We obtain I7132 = 0.9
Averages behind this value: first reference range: 5.39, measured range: 4.94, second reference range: 5.15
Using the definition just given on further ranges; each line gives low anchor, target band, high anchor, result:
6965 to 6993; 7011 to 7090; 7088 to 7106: -3.02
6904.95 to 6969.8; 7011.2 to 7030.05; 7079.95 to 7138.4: -1.25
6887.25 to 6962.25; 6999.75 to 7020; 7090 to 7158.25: -1.25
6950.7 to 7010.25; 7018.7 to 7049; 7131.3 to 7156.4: -0.97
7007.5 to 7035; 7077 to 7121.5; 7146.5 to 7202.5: 2.22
